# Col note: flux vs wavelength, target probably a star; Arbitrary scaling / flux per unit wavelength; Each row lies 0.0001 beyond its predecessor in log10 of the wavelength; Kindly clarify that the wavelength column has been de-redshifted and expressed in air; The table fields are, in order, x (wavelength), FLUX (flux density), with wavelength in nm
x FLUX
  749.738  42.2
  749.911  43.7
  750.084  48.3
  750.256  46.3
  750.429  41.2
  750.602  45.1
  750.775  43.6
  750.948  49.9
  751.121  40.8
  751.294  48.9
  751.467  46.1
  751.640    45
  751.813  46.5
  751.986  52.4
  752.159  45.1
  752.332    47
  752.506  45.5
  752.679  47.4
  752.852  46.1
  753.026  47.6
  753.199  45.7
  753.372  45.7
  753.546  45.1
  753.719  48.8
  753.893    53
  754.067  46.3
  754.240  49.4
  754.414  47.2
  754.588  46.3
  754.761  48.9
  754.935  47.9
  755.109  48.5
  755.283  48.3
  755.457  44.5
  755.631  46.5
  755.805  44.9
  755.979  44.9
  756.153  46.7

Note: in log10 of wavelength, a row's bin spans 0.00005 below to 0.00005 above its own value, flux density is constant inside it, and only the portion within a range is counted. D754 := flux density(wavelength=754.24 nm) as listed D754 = 49.4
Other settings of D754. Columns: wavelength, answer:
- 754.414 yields 47.2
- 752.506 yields 45.5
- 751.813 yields 46.5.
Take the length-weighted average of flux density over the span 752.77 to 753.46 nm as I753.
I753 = 46.3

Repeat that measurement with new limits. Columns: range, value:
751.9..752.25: 48.8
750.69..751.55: 45.9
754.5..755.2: 47.9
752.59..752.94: 46.7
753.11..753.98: 47.7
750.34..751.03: 44.9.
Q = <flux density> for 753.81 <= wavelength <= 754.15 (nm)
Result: 49.6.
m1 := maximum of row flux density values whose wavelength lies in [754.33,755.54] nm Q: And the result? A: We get 48.9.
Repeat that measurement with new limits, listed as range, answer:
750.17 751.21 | 49.9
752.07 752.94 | 47.4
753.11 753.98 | 53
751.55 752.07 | 52.4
